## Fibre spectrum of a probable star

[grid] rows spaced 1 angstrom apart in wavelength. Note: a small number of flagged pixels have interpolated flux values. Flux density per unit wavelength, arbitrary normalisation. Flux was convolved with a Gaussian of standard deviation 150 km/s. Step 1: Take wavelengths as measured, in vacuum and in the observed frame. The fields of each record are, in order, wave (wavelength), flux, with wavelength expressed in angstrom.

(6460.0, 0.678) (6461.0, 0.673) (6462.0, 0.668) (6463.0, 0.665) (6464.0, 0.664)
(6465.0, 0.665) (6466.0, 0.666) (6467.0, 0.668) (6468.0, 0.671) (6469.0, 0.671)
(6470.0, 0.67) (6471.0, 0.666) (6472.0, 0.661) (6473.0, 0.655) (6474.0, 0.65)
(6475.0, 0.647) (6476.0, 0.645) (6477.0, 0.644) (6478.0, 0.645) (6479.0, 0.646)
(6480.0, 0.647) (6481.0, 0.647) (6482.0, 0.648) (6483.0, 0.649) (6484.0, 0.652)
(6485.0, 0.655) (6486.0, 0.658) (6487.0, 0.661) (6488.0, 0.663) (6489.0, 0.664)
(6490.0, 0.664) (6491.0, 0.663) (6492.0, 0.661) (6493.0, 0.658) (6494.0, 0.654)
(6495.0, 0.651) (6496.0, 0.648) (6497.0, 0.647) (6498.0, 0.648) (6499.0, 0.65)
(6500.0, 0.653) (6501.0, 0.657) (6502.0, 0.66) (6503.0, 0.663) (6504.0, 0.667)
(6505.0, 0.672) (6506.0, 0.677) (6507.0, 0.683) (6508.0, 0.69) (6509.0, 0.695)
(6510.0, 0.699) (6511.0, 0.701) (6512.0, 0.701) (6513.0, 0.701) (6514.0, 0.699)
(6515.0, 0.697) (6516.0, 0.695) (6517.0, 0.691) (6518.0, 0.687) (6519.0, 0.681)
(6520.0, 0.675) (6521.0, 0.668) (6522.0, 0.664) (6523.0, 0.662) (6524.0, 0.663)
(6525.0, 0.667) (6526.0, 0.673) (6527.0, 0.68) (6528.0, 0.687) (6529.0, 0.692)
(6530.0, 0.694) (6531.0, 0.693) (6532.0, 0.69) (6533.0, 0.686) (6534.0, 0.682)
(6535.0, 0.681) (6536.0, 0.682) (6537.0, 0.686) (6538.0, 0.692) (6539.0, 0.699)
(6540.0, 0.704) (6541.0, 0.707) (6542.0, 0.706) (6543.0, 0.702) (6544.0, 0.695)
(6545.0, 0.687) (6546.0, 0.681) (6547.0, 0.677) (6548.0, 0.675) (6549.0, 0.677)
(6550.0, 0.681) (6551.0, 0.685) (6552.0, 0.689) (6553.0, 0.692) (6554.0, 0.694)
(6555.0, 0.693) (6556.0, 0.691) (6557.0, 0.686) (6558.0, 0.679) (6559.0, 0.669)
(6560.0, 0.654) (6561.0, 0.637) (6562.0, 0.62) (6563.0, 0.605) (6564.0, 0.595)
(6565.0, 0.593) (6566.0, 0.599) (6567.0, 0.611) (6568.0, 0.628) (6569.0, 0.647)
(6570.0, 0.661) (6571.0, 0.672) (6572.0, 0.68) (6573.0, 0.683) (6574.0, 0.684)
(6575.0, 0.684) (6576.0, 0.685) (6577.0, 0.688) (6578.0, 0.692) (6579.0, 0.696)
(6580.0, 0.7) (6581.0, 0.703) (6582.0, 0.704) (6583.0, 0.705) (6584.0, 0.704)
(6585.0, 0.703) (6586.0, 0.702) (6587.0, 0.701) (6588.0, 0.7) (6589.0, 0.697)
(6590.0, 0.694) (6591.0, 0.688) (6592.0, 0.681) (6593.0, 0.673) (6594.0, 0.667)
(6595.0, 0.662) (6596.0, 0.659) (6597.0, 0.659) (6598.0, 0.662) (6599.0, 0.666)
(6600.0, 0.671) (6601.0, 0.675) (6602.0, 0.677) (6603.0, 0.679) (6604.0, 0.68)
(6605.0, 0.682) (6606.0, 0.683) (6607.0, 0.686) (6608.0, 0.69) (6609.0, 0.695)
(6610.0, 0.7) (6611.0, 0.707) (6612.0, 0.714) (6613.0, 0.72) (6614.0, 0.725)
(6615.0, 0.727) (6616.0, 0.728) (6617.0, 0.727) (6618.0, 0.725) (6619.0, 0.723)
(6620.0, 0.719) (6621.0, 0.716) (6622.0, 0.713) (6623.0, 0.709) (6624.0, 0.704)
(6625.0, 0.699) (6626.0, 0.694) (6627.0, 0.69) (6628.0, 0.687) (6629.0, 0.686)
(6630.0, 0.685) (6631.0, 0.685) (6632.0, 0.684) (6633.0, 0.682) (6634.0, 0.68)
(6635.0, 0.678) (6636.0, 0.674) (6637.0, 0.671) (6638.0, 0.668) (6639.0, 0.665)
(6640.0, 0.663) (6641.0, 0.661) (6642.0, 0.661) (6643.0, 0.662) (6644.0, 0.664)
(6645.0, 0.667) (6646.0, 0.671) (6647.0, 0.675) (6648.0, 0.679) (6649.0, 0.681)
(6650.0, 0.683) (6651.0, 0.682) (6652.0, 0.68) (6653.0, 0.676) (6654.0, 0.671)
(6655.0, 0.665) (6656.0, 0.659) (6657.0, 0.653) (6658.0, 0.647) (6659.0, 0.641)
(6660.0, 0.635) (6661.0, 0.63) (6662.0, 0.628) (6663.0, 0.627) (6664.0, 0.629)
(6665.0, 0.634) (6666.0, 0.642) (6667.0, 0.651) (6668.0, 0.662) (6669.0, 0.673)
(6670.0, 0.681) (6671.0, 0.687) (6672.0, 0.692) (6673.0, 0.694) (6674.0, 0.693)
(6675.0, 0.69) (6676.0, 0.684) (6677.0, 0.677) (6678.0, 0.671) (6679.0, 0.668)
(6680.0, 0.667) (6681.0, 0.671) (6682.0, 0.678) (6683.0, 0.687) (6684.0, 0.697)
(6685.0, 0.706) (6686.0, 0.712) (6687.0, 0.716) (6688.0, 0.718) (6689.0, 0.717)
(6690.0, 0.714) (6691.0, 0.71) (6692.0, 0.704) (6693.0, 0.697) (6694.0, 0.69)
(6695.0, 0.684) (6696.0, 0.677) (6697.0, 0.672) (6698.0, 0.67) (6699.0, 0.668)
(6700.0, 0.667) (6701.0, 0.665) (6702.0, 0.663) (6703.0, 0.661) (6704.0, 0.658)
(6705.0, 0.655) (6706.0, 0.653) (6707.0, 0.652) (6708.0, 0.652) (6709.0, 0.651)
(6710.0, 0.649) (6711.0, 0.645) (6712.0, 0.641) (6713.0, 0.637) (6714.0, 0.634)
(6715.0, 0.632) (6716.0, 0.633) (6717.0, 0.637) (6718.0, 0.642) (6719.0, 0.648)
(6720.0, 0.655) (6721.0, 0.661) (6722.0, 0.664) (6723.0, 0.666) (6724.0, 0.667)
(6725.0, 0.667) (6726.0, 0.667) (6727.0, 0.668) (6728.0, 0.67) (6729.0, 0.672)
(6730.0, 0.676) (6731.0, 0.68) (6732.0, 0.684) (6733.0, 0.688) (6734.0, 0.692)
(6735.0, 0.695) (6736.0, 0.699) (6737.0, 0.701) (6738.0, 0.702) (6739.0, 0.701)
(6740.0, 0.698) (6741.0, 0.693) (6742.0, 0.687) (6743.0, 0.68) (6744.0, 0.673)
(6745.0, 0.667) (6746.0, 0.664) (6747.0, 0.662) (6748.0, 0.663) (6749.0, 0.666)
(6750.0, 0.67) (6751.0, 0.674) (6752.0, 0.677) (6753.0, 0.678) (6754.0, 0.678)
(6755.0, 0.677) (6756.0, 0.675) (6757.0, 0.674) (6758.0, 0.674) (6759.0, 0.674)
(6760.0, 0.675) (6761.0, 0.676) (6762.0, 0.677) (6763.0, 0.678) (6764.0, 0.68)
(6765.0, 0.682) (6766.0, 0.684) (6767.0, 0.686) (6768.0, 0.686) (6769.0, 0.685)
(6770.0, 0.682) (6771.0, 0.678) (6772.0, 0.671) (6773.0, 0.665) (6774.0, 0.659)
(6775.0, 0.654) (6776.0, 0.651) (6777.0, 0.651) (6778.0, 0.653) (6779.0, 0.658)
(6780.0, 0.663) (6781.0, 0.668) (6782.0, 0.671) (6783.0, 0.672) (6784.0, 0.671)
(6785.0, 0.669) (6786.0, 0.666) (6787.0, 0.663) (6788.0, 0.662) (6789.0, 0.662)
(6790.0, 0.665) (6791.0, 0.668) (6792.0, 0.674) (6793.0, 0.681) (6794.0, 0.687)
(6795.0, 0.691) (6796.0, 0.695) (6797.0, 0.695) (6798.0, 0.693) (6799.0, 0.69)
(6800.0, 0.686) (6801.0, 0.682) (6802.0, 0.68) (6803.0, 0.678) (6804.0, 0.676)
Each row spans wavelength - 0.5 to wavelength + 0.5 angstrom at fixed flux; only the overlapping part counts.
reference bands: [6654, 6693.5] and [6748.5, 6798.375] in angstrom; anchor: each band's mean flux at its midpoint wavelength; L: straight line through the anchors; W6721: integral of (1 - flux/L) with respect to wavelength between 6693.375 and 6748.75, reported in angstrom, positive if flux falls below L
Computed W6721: 0.5 angstrom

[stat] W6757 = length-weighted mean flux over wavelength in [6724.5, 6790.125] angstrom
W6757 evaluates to 0.675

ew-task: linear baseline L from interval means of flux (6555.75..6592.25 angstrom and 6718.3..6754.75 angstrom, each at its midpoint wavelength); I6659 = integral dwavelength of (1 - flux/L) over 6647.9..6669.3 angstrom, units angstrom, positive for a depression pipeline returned 0.6 angstrom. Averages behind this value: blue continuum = 0.671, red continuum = 0.676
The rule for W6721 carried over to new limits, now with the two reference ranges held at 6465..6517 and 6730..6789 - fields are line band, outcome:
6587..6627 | -1.48 angstrom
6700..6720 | 0.74 angstrom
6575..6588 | -0.57 angstrom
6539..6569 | 0.06 angstrom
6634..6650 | 0.02 angstrom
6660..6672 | 0.38 angstrom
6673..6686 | -0.23 angstrom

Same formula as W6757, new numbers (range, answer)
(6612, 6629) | 0.712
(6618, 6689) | 0.677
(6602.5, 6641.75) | 0.695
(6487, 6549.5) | 0.678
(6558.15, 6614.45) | 0.675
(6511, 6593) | 0.68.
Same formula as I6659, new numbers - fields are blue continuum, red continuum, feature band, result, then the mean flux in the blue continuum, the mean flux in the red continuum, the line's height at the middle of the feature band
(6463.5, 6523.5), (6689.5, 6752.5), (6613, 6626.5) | -0.97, 0.666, 0.67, 0.668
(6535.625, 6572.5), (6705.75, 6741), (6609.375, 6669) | -1.08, 0.668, 0.666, 0.667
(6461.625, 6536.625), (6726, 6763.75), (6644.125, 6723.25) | 1.04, 0.669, 0.679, 0.677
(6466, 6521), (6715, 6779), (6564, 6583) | 0.05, 0.666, 0.673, 0.668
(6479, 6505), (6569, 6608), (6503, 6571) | -0.72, 0.656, 0.683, 0.669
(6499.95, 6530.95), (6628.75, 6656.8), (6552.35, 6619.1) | -0.31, 0.681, 0.673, 0.677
